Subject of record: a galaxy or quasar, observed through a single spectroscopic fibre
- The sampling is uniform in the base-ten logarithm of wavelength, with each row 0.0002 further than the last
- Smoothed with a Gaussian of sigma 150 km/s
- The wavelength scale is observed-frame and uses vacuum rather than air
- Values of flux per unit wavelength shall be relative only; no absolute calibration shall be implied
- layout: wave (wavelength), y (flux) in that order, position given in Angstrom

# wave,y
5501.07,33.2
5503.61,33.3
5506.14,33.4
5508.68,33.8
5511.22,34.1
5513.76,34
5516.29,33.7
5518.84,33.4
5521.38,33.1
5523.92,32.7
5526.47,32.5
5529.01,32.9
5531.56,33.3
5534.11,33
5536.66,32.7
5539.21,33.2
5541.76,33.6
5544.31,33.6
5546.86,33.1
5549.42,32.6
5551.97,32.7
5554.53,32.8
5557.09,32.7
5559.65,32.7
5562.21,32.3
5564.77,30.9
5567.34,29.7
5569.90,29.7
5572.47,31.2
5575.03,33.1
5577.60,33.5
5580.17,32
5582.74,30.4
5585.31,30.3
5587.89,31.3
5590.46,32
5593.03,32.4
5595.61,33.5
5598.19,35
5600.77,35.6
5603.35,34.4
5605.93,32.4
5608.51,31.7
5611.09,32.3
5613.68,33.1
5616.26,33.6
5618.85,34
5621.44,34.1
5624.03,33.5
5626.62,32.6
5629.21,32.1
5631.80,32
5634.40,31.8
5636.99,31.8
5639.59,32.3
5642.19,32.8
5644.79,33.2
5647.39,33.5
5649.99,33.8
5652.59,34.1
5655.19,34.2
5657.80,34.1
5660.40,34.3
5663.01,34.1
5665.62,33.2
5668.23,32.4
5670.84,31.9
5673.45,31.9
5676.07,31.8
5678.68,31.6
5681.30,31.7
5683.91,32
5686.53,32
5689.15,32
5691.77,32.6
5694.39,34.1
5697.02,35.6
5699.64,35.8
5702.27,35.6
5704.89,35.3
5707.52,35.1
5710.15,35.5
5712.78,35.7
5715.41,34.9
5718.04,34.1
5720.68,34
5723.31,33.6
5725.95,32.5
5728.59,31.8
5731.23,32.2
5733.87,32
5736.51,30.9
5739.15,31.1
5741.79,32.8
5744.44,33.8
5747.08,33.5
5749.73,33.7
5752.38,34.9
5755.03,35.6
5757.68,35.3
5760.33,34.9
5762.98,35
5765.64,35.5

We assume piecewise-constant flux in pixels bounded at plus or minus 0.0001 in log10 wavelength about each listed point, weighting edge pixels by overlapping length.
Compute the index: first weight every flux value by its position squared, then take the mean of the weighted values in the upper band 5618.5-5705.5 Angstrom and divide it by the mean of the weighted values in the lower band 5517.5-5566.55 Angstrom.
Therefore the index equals 1.06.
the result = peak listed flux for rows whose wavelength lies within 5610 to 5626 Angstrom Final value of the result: 34.1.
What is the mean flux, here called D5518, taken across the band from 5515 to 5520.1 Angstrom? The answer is 33.6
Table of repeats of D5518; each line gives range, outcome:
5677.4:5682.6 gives 31.6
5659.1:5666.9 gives 33.9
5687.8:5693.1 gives 32.3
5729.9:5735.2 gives 32.1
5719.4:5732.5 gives 32.8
